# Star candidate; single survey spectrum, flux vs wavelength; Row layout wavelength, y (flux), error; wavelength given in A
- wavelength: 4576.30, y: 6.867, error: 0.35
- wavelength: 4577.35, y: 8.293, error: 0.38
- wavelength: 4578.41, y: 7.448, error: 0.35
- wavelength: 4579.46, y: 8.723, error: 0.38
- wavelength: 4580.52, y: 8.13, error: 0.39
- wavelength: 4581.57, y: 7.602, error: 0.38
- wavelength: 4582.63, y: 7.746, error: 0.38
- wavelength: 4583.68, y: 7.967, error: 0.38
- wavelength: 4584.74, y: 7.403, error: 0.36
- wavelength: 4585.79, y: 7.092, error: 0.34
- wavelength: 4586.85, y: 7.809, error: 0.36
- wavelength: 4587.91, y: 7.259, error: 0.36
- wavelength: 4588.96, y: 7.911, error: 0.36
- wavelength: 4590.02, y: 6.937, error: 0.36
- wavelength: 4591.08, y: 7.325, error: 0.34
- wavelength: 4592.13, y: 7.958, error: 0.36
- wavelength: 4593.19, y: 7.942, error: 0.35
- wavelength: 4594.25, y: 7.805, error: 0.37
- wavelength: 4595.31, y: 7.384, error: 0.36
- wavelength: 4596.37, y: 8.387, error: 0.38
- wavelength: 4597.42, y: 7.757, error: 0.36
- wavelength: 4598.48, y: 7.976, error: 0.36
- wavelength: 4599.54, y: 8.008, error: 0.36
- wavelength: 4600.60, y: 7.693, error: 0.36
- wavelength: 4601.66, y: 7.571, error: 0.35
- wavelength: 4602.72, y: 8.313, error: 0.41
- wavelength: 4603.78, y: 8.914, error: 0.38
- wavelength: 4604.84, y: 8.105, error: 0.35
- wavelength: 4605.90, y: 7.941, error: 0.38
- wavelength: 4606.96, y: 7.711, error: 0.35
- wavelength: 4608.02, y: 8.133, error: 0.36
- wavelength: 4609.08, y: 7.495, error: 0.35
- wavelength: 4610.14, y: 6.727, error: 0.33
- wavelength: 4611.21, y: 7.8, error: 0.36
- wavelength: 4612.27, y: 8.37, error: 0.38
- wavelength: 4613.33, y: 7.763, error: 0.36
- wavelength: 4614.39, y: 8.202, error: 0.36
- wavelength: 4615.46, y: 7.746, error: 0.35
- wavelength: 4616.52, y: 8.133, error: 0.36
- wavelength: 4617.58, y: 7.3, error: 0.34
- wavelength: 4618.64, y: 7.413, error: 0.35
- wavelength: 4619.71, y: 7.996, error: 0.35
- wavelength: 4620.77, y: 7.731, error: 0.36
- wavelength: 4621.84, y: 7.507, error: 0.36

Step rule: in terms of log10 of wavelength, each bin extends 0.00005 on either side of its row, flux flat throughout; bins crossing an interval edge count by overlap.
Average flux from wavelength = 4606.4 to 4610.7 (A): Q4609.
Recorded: 7.51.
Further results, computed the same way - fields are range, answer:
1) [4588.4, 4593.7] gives 7.62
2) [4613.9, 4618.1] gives 7.84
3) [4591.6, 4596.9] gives 7.9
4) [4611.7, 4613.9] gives 8.09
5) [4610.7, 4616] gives 7.98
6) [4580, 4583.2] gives 7.84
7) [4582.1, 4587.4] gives 7.6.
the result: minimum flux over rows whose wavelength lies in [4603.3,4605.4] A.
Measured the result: 8.105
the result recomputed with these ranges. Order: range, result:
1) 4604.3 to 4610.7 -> 6.727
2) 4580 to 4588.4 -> 7.092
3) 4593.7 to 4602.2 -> 7.384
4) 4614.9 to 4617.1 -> 7.746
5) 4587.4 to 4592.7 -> 6.937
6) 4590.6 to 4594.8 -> 7.325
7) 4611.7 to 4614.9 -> 7.763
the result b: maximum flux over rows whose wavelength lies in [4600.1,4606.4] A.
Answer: 8.914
